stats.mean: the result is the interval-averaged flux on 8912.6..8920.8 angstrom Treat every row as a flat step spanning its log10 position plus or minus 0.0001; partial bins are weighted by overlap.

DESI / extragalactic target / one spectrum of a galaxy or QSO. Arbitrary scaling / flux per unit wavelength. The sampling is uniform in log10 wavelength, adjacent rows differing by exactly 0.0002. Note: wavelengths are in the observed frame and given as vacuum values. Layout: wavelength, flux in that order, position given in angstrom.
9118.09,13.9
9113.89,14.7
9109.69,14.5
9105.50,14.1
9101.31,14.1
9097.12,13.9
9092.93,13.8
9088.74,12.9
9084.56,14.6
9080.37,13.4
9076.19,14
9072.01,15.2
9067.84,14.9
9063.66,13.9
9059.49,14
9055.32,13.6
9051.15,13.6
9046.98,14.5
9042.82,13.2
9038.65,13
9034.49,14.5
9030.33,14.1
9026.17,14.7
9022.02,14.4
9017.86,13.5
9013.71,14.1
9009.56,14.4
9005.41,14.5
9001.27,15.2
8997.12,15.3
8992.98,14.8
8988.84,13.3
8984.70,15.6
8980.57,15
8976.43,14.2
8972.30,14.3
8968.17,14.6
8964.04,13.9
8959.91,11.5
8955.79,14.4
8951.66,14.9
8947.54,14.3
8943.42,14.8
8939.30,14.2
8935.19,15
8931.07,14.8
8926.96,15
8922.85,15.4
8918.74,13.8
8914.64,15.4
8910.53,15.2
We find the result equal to 14.6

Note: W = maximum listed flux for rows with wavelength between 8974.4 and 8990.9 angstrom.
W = 15.6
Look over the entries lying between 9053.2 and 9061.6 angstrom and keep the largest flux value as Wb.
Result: 14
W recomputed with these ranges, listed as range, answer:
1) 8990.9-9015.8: 15.3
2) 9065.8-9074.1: 15.2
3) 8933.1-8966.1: 15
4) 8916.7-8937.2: 15.4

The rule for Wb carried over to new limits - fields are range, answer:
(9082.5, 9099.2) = 14.6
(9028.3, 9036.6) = 14.5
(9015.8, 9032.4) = 14.7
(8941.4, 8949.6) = 14.8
